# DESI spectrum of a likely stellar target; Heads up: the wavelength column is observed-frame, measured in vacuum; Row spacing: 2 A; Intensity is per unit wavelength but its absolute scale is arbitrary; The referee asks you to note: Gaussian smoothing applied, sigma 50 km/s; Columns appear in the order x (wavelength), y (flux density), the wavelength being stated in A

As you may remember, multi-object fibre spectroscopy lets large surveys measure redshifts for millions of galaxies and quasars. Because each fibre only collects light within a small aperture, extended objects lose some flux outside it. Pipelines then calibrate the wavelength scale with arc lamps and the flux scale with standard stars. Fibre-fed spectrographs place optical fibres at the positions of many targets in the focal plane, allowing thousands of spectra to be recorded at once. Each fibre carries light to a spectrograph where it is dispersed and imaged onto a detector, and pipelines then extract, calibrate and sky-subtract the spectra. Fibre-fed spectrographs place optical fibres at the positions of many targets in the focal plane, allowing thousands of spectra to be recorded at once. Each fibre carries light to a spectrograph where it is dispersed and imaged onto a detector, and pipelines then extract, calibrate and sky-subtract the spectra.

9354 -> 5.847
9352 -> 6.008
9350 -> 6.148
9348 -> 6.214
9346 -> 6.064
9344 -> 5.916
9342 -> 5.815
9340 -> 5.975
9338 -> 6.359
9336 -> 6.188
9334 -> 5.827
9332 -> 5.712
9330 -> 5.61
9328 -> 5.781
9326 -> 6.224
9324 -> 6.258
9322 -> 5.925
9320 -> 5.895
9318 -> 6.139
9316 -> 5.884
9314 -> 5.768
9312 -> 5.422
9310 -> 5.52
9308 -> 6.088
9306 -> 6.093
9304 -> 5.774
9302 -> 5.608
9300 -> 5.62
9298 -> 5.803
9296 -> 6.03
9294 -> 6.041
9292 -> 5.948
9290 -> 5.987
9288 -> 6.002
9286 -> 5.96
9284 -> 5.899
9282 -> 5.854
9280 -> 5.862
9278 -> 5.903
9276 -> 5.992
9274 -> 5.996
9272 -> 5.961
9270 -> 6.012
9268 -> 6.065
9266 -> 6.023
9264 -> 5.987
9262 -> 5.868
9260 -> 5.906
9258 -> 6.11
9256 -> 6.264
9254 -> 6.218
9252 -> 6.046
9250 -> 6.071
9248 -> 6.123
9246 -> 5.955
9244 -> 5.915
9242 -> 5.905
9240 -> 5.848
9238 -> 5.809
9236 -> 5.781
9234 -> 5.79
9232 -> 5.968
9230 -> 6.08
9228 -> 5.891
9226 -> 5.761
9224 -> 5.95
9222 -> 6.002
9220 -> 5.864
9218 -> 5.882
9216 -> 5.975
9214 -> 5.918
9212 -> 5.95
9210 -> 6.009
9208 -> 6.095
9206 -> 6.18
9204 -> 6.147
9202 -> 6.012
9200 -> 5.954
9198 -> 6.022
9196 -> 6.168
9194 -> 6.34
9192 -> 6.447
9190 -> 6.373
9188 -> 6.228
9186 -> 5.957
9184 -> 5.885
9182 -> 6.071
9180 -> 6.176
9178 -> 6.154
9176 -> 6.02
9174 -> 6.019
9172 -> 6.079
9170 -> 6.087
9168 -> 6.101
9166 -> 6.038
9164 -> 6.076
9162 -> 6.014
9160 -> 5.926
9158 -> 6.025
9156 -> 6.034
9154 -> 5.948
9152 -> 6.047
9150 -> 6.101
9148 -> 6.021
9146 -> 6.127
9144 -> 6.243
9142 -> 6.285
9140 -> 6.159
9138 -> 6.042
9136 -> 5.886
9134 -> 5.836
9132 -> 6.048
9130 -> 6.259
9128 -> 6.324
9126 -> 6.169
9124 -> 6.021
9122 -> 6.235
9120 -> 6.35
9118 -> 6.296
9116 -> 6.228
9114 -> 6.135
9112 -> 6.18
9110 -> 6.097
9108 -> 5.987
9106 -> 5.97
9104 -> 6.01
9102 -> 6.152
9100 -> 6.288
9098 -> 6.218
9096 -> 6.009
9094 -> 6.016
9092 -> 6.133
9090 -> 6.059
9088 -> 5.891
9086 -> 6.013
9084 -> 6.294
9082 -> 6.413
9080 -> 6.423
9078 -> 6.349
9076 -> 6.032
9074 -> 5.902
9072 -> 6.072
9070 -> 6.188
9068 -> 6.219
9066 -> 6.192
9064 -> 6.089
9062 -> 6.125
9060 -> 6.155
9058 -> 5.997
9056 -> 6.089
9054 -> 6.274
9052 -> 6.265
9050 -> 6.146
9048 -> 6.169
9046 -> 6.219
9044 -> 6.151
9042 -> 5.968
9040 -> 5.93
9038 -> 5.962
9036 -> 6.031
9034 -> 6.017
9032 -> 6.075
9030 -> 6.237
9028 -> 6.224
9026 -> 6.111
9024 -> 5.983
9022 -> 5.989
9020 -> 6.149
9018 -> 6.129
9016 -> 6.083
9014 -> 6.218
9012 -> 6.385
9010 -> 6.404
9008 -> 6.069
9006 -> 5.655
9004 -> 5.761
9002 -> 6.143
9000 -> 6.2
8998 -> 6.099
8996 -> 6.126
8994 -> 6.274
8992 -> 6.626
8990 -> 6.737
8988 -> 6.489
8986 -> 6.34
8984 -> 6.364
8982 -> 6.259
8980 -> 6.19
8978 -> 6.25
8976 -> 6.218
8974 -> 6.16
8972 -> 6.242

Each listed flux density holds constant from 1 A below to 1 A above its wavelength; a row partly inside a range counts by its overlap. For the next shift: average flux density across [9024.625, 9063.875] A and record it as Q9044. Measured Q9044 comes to 6.11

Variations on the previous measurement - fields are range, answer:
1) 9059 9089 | 6.16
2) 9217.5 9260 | 5.96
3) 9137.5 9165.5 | 6.07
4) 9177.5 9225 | 6.07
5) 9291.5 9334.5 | 5.86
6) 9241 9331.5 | 5.94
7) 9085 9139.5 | 6.11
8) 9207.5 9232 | 5.95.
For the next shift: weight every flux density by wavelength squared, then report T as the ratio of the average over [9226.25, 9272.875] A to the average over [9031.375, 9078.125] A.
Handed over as 1.0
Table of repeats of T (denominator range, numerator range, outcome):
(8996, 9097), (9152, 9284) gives 1.02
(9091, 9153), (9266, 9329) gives 1.00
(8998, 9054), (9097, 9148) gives 1.03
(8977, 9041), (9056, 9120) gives 1.01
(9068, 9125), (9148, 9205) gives 1.01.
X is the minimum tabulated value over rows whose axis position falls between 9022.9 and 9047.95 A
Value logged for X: 5.93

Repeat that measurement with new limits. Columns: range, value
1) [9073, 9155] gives 5.836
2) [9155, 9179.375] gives 5.926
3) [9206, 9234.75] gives 5.761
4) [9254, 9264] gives 5.868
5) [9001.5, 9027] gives 5.655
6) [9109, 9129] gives 6.021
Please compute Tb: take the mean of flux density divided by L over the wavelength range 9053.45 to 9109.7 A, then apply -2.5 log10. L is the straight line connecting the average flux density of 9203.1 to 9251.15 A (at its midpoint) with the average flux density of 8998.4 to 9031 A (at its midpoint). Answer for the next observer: -0.01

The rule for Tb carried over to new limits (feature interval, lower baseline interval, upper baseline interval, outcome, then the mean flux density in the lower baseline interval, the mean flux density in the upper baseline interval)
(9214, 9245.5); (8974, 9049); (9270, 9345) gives 0.01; 6.17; 5.91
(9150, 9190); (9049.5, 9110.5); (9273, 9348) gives 0.00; 6.13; 5.92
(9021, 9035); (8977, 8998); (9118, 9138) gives 0.03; 6.35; 6.13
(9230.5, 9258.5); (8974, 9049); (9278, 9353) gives 0.00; 6.17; 5.92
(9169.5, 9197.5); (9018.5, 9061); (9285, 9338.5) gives -0.03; 6.1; 5.9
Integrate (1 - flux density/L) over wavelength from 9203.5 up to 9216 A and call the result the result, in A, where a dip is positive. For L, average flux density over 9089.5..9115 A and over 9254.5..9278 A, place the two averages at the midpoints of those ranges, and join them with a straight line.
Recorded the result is 0.0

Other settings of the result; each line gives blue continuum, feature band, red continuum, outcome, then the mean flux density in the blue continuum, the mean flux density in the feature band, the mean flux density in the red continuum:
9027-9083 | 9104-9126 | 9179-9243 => -0.2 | 6.14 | 6.14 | 6.01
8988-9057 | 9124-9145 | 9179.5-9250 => -0.2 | 6.15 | 6.12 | 6.01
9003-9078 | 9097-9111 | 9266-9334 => -0.1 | 6.1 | 6.1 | 5.9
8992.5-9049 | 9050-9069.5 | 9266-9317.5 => -0.3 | 6.1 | 6.16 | 5.89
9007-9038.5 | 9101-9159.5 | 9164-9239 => -0.4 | 6.13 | 6.11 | 6.03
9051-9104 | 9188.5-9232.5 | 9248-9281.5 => 0.1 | 6.15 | 6.05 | 6.02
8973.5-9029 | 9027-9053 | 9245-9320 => 0.2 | 6.2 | 6.11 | 5.94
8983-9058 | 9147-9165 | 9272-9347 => 0.1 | 6.16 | 6.02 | 5.91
